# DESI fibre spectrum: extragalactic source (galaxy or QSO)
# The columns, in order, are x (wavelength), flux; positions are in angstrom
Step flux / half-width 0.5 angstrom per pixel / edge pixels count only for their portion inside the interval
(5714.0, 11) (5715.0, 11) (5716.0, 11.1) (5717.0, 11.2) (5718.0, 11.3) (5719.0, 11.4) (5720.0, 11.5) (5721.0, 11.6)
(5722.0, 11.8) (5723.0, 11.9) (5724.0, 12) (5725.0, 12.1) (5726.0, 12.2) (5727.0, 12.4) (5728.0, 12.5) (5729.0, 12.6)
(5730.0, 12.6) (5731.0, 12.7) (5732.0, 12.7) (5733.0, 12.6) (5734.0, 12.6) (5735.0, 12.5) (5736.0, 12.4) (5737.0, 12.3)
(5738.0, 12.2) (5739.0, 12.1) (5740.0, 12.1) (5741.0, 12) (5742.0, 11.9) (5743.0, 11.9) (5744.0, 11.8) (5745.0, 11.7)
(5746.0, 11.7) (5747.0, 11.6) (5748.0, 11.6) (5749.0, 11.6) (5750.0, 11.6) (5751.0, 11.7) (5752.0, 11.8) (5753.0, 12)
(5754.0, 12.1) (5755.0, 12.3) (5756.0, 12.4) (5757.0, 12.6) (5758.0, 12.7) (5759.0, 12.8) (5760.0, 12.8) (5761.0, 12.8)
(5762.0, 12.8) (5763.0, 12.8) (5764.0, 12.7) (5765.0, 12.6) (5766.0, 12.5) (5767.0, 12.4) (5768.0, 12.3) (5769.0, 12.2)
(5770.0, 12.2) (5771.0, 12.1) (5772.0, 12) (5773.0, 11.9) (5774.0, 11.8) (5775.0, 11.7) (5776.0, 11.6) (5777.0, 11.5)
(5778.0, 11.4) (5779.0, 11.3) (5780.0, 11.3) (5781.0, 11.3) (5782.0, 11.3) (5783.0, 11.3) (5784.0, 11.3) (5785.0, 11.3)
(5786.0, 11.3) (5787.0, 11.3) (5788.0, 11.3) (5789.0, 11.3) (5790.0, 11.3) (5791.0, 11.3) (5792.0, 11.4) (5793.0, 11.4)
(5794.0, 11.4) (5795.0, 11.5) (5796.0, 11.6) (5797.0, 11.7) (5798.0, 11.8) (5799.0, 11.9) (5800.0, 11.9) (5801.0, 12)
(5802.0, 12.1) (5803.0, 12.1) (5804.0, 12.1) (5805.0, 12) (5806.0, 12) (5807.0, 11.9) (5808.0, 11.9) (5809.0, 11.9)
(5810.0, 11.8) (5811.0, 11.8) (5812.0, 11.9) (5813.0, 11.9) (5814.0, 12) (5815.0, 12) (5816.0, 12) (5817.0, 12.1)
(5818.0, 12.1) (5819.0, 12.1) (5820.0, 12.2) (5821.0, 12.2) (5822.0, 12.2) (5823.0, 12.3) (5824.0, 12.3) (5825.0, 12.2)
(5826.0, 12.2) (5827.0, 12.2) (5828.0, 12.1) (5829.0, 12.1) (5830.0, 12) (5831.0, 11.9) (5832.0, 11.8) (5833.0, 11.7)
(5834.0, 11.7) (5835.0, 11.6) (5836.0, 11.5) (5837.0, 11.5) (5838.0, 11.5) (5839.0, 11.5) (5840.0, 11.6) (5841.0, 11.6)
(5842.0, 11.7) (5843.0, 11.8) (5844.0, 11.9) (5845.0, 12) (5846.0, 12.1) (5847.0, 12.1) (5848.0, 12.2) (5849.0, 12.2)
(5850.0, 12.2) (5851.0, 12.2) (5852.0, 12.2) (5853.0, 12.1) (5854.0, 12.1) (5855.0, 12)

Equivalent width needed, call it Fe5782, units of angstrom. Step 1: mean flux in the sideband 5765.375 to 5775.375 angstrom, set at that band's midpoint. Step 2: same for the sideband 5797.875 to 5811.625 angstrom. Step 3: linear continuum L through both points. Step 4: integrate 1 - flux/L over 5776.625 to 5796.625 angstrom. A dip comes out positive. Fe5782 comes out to 1.1 angstrom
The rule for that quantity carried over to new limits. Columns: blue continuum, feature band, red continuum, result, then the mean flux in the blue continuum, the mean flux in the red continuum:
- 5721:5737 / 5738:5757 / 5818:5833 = 0.6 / 12.3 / 12.1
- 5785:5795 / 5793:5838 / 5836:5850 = -1.4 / 11.3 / 11.8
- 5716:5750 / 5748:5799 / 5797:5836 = 0.6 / 12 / 12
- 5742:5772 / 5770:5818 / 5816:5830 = 1.9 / 12.2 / 12.2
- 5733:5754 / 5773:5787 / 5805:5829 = 0.7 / 12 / 12.1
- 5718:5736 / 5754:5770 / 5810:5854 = -0.6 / 12.2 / 12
